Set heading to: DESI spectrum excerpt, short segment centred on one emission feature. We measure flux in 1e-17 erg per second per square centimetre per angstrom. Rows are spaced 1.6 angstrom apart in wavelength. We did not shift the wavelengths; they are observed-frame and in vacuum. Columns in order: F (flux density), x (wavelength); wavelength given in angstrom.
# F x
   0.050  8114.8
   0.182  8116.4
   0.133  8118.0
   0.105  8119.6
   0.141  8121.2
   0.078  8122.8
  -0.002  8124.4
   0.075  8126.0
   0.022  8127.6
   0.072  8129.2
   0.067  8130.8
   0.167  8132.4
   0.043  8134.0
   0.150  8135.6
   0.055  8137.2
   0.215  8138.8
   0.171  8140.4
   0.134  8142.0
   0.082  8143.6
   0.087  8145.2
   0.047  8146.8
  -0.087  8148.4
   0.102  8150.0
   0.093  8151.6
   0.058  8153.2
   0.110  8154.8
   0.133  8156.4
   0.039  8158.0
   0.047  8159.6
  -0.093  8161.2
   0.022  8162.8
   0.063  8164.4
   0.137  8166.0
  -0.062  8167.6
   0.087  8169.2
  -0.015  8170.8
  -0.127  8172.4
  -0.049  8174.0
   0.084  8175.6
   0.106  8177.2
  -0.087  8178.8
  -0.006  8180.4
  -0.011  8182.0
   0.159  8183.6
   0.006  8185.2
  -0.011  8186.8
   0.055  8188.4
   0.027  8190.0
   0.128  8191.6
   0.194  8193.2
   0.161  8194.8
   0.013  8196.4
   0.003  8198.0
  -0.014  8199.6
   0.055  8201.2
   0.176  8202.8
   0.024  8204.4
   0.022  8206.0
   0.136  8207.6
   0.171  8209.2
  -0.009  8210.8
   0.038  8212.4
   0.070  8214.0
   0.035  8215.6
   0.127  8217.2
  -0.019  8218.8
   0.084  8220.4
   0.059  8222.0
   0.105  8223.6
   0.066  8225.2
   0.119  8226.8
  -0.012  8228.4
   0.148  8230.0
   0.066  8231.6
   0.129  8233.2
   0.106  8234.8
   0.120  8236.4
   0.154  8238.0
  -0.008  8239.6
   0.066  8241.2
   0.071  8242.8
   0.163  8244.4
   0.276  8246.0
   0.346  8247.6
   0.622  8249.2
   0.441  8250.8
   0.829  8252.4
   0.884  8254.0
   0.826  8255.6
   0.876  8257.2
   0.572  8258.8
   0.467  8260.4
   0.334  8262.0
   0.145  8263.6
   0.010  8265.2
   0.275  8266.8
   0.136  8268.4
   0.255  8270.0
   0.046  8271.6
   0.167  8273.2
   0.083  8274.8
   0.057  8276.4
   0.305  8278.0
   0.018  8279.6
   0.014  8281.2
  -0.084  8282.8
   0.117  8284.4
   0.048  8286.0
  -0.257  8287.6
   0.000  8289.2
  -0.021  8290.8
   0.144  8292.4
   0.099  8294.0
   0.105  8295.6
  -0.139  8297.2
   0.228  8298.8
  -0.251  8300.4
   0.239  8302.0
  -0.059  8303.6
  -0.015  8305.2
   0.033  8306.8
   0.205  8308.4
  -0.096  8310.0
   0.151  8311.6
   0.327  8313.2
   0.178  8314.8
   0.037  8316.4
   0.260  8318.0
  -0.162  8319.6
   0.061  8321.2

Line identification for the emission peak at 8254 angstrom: [O II] 3727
